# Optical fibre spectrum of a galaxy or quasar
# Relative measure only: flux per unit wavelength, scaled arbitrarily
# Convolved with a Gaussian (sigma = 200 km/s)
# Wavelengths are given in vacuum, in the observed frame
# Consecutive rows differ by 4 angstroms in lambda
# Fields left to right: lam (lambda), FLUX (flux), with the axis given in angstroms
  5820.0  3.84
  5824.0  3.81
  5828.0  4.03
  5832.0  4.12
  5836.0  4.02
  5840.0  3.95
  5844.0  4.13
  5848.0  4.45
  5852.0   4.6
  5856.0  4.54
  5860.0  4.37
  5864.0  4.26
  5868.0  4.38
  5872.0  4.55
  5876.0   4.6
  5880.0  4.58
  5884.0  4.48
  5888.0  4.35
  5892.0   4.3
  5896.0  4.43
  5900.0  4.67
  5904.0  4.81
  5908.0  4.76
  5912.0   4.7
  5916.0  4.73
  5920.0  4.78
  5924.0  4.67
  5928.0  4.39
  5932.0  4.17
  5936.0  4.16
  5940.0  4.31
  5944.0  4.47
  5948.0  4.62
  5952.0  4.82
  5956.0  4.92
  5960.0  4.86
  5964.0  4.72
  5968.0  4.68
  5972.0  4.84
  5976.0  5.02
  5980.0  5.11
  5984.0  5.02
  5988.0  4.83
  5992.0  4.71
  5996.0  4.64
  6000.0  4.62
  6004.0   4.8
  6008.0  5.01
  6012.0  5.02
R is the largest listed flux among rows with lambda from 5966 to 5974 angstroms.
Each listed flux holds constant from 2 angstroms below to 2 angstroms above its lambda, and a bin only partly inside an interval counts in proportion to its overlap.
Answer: 4.84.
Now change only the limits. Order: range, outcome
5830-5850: 4.45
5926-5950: 4.62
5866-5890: 4.6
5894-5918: 4.81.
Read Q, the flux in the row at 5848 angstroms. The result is 4.45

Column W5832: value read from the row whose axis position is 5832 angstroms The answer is 4.12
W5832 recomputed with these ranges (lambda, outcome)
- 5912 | 4.7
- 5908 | 4.76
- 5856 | 4.54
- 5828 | 4.03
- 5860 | 4.37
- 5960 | 4.86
